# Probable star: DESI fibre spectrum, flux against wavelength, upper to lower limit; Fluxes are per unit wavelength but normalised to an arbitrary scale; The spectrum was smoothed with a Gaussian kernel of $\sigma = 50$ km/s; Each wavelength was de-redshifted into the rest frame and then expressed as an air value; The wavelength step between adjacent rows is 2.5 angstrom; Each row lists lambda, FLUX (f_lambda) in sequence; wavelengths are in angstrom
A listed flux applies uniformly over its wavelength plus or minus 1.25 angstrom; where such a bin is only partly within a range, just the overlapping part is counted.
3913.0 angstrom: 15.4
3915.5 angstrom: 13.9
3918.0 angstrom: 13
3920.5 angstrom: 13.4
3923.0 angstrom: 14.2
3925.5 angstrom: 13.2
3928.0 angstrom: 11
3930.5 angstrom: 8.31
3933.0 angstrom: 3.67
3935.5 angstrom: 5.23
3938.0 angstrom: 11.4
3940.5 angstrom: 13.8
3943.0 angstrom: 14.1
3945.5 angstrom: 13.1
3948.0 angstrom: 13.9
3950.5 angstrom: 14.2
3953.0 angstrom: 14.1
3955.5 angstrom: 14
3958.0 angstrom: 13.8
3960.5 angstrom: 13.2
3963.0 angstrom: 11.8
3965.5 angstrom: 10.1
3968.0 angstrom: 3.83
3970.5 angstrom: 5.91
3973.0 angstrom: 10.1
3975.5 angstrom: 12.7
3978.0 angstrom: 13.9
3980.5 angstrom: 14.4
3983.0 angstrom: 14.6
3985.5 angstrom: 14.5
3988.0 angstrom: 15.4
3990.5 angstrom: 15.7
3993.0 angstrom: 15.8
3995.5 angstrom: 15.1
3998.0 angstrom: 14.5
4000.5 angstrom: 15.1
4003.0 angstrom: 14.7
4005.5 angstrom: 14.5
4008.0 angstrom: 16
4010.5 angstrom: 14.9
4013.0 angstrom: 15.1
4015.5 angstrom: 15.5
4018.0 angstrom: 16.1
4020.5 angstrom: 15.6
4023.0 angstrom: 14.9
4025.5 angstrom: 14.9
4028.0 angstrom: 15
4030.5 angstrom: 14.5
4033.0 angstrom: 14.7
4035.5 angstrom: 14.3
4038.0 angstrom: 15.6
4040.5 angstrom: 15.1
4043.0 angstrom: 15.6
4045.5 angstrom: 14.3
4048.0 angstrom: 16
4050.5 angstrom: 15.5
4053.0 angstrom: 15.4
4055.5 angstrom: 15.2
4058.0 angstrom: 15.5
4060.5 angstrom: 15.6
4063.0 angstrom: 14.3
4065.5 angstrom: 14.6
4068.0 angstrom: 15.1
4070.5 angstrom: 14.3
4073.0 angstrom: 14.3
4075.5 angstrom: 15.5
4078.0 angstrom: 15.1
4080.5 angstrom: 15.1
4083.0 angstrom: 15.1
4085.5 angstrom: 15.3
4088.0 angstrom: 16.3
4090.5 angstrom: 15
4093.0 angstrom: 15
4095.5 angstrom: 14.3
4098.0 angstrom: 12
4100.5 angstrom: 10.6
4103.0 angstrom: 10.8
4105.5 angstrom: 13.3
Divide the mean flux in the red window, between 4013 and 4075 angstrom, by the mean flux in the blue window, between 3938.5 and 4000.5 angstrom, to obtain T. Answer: 1.16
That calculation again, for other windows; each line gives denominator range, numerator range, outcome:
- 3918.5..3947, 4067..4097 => 1.35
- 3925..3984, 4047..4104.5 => 1.28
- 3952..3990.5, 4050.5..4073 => 1.22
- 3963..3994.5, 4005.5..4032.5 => 1.24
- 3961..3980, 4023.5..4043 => 1.48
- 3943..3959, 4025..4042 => 1.07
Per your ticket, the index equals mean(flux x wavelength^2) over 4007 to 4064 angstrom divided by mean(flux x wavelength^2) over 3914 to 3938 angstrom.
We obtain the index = 1.50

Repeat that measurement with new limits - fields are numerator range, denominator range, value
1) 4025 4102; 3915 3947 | 1.39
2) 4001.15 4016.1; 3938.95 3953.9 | 1.13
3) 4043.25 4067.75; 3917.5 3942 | 1.51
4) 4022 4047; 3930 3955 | 1.37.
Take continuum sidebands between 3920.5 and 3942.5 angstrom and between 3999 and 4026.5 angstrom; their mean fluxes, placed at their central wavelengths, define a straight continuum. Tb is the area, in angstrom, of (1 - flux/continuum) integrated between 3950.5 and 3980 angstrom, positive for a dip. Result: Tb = 2.18 angstrom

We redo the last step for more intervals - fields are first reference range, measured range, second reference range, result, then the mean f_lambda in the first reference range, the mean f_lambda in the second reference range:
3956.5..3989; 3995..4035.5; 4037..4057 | -3.6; 11.9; 15.3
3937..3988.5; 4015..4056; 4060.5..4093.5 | -3.2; 12.5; 15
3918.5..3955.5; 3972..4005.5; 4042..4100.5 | -3.6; 11.8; 14.9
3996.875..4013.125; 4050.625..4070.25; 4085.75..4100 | -0.7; 15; 14.4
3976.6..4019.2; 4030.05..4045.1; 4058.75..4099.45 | 0.0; 15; 14.8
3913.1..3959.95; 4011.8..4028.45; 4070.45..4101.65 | -2.3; 12.2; 14.5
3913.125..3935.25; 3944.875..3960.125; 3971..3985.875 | -2.2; 11.3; 12.9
